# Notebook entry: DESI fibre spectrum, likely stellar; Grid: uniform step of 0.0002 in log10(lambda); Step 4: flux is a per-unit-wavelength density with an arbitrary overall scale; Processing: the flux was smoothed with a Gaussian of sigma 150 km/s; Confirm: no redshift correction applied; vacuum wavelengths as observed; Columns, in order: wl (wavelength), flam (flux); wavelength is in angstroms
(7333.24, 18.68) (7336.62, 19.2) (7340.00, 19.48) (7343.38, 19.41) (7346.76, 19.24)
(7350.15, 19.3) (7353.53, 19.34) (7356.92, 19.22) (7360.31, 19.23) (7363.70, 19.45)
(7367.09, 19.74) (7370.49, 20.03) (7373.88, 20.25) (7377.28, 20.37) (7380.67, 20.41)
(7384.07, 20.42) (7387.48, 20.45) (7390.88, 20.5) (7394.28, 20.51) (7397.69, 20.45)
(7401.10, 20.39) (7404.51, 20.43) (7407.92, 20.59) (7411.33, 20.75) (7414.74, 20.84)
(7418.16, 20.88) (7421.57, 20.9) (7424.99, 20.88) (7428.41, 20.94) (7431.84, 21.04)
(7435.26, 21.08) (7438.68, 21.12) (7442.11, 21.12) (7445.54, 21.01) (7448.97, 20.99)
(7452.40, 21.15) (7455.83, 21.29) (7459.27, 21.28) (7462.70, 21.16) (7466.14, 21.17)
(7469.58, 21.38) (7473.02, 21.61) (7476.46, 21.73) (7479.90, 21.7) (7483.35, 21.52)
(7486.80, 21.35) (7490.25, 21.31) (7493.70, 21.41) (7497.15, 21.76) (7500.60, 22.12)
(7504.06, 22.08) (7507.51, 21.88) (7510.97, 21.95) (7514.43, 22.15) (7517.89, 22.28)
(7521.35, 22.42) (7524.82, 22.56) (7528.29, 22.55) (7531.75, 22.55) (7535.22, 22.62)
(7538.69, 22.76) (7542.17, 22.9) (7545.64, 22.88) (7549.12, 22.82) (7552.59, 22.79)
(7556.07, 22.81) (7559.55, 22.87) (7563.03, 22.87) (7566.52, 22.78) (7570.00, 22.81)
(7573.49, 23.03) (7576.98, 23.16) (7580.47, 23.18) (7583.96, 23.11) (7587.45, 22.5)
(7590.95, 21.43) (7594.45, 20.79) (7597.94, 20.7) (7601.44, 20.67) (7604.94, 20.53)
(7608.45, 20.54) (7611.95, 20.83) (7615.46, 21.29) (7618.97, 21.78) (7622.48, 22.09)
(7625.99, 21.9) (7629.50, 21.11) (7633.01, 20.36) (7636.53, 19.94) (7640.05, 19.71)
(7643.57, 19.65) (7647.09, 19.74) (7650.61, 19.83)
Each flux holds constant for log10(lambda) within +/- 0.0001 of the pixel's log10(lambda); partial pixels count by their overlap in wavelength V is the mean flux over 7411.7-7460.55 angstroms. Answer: 21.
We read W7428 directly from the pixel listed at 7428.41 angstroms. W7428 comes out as 20.94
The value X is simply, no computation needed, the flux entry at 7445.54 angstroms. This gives 21.01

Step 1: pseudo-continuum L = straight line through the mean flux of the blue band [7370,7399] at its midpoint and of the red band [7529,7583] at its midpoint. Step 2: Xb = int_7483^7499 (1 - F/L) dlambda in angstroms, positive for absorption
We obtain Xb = 0.3 angstroms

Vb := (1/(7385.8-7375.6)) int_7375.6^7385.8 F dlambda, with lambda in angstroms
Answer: 20.4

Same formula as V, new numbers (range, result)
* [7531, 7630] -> 22.1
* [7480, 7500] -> 21.5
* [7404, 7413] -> 20.6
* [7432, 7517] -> 21.5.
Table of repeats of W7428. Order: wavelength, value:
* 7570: 22.81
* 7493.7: 21.41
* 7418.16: 20.88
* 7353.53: 19.34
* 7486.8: 21.35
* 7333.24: 18.68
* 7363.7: 19.45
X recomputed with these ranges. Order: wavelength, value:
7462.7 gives 21.16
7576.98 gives 23.16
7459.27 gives 21.28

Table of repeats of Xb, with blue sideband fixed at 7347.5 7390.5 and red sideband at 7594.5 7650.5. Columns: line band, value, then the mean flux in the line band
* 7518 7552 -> -3.7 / 22.7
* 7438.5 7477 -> -2.1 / 21.2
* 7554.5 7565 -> -1.2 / 22.8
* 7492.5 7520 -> -2.2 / 22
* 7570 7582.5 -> -1.5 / 23.1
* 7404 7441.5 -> -1.6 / 20.9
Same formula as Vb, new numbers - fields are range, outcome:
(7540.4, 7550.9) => 22.9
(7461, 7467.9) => 21.2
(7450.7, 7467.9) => 21.2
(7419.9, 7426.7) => 20.9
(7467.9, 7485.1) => 21.6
